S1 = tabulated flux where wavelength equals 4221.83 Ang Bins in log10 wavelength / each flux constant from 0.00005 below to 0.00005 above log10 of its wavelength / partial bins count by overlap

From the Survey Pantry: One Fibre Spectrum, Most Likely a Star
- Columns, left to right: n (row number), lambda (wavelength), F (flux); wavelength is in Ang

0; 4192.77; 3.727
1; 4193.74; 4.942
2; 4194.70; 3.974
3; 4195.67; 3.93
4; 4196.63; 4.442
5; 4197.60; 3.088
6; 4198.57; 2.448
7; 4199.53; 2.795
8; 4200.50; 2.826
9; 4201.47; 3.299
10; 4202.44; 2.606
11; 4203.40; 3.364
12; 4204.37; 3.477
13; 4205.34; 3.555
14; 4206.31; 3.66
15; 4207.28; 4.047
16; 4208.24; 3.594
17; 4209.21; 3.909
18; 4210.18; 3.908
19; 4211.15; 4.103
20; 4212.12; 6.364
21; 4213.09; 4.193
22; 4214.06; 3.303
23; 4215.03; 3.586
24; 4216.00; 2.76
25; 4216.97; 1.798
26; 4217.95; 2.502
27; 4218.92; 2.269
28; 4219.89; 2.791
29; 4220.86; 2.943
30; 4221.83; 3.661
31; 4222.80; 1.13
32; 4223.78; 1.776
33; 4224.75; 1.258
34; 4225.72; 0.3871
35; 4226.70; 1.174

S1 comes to 3.661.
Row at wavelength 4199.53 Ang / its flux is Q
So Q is 2.795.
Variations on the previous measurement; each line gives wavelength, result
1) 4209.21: 3.909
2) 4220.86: 2.943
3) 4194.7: 3.974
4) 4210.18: 3.908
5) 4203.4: 3.364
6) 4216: 2.76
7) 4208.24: 3.594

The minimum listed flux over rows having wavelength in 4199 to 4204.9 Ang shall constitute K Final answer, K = 2.606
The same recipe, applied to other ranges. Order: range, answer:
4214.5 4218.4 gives 1.798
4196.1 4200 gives 2.448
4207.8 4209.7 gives 3.594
